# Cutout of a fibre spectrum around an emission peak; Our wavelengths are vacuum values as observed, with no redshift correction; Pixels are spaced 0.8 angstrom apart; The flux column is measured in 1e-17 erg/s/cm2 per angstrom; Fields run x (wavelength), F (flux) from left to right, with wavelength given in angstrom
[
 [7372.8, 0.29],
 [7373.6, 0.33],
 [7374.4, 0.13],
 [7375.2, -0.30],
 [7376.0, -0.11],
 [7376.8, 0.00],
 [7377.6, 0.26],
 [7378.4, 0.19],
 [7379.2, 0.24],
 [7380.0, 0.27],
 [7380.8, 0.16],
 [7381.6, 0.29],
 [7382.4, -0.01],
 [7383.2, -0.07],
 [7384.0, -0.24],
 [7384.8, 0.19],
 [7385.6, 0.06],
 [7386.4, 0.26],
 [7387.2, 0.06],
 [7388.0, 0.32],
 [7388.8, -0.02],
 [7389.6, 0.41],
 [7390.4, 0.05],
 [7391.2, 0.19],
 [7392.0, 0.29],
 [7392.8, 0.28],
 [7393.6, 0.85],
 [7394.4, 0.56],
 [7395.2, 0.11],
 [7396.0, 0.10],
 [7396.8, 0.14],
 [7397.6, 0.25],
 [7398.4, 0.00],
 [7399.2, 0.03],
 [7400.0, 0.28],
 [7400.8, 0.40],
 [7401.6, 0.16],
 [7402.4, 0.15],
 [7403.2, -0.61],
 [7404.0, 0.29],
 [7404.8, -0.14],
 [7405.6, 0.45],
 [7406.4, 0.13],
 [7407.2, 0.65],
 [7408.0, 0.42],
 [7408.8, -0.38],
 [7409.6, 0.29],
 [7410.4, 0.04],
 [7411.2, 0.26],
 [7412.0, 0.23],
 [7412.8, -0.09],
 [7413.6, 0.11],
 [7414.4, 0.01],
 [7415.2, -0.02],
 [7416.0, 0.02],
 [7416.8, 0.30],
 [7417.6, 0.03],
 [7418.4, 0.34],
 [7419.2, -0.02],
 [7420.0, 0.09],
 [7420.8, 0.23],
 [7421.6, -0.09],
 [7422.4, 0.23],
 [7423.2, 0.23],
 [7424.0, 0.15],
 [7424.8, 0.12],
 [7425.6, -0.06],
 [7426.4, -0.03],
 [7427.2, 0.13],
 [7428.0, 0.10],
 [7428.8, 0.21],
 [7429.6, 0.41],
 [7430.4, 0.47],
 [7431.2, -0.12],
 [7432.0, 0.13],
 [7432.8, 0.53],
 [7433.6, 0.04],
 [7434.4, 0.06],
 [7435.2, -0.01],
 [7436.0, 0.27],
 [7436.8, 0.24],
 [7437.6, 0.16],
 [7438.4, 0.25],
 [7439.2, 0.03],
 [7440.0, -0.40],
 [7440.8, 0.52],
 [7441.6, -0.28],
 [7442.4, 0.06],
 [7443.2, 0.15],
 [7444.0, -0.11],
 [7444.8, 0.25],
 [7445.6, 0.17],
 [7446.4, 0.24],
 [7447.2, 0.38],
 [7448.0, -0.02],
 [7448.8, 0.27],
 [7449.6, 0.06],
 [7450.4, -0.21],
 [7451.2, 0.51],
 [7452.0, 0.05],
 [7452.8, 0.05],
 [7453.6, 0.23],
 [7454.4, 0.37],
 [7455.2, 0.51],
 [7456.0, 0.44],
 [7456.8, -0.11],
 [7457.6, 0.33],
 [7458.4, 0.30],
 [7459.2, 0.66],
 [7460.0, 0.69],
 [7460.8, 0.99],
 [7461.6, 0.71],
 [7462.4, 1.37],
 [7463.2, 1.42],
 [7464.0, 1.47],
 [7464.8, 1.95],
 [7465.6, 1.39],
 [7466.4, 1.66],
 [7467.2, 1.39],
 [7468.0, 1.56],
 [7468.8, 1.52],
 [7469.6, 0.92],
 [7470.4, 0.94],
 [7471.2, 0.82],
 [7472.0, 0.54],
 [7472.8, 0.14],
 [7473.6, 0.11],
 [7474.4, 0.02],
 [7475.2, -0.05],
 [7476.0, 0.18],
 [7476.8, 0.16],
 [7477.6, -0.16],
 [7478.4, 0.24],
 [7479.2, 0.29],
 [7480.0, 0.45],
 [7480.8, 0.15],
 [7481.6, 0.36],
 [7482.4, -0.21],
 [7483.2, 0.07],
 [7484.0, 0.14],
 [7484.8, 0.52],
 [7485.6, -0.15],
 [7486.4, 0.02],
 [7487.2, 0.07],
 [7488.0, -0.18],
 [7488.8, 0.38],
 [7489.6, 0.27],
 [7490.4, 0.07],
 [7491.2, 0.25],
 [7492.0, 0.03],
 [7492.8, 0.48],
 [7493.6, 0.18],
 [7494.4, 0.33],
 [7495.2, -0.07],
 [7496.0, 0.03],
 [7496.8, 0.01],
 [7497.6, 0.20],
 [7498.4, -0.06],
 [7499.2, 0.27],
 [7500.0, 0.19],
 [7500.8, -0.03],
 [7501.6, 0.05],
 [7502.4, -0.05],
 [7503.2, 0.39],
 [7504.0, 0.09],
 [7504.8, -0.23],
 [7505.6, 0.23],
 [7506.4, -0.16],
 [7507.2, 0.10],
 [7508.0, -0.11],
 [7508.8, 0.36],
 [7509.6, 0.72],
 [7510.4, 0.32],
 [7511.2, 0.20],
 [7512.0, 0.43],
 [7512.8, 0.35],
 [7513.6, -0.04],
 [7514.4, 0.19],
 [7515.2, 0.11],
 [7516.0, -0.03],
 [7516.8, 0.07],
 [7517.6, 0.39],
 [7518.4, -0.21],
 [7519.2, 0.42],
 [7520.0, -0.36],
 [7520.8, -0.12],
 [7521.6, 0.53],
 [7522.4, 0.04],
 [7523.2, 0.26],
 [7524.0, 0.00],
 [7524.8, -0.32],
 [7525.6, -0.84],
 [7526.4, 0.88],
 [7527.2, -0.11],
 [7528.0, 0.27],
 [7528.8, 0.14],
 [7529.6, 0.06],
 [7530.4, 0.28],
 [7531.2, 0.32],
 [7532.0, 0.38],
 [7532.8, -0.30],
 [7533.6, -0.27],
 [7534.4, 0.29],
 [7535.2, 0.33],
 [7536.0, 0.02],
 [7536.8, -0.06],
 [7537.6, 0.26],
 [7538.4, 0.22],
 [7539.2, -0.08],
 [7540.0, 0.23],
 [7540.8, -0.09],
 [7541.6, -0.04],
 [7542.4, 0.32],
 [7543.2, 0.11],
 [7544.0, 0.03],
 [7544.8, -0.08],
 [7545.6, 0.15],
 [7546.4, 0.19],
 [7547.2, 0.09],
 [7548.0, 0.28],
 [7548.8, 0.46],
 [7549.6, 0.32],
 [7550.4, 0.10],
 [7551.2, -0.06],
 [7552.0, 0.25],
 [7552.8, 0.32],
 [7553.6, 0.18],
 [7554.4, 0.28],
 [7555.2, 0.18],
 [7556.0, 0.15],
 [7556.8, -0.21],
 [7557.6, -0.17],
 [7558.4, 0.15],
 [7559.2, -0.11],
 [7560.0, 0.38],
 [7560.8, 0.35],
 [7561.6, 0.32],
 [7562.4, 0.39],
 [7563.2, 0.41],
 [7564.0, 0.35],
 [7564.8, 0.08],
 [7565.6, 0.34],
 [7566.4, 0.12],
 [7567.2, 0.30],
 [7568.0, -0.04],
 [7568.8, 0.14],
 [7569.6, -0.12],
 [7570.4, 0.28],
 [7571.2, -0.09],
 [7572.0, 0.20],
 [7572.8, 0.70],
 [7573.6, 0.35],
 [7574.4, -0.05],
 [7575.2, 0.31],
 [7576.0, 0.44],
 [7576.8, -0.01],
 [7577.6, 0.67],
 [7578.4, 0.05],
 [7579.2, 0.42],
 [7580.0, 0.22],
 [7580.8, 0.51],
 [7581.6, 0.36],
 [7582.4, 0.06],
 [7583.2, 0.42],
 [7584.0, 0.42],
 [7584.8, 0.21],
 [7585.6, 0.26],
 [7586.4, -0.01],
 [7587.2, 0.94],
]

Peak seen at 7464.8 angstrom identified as [O II]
